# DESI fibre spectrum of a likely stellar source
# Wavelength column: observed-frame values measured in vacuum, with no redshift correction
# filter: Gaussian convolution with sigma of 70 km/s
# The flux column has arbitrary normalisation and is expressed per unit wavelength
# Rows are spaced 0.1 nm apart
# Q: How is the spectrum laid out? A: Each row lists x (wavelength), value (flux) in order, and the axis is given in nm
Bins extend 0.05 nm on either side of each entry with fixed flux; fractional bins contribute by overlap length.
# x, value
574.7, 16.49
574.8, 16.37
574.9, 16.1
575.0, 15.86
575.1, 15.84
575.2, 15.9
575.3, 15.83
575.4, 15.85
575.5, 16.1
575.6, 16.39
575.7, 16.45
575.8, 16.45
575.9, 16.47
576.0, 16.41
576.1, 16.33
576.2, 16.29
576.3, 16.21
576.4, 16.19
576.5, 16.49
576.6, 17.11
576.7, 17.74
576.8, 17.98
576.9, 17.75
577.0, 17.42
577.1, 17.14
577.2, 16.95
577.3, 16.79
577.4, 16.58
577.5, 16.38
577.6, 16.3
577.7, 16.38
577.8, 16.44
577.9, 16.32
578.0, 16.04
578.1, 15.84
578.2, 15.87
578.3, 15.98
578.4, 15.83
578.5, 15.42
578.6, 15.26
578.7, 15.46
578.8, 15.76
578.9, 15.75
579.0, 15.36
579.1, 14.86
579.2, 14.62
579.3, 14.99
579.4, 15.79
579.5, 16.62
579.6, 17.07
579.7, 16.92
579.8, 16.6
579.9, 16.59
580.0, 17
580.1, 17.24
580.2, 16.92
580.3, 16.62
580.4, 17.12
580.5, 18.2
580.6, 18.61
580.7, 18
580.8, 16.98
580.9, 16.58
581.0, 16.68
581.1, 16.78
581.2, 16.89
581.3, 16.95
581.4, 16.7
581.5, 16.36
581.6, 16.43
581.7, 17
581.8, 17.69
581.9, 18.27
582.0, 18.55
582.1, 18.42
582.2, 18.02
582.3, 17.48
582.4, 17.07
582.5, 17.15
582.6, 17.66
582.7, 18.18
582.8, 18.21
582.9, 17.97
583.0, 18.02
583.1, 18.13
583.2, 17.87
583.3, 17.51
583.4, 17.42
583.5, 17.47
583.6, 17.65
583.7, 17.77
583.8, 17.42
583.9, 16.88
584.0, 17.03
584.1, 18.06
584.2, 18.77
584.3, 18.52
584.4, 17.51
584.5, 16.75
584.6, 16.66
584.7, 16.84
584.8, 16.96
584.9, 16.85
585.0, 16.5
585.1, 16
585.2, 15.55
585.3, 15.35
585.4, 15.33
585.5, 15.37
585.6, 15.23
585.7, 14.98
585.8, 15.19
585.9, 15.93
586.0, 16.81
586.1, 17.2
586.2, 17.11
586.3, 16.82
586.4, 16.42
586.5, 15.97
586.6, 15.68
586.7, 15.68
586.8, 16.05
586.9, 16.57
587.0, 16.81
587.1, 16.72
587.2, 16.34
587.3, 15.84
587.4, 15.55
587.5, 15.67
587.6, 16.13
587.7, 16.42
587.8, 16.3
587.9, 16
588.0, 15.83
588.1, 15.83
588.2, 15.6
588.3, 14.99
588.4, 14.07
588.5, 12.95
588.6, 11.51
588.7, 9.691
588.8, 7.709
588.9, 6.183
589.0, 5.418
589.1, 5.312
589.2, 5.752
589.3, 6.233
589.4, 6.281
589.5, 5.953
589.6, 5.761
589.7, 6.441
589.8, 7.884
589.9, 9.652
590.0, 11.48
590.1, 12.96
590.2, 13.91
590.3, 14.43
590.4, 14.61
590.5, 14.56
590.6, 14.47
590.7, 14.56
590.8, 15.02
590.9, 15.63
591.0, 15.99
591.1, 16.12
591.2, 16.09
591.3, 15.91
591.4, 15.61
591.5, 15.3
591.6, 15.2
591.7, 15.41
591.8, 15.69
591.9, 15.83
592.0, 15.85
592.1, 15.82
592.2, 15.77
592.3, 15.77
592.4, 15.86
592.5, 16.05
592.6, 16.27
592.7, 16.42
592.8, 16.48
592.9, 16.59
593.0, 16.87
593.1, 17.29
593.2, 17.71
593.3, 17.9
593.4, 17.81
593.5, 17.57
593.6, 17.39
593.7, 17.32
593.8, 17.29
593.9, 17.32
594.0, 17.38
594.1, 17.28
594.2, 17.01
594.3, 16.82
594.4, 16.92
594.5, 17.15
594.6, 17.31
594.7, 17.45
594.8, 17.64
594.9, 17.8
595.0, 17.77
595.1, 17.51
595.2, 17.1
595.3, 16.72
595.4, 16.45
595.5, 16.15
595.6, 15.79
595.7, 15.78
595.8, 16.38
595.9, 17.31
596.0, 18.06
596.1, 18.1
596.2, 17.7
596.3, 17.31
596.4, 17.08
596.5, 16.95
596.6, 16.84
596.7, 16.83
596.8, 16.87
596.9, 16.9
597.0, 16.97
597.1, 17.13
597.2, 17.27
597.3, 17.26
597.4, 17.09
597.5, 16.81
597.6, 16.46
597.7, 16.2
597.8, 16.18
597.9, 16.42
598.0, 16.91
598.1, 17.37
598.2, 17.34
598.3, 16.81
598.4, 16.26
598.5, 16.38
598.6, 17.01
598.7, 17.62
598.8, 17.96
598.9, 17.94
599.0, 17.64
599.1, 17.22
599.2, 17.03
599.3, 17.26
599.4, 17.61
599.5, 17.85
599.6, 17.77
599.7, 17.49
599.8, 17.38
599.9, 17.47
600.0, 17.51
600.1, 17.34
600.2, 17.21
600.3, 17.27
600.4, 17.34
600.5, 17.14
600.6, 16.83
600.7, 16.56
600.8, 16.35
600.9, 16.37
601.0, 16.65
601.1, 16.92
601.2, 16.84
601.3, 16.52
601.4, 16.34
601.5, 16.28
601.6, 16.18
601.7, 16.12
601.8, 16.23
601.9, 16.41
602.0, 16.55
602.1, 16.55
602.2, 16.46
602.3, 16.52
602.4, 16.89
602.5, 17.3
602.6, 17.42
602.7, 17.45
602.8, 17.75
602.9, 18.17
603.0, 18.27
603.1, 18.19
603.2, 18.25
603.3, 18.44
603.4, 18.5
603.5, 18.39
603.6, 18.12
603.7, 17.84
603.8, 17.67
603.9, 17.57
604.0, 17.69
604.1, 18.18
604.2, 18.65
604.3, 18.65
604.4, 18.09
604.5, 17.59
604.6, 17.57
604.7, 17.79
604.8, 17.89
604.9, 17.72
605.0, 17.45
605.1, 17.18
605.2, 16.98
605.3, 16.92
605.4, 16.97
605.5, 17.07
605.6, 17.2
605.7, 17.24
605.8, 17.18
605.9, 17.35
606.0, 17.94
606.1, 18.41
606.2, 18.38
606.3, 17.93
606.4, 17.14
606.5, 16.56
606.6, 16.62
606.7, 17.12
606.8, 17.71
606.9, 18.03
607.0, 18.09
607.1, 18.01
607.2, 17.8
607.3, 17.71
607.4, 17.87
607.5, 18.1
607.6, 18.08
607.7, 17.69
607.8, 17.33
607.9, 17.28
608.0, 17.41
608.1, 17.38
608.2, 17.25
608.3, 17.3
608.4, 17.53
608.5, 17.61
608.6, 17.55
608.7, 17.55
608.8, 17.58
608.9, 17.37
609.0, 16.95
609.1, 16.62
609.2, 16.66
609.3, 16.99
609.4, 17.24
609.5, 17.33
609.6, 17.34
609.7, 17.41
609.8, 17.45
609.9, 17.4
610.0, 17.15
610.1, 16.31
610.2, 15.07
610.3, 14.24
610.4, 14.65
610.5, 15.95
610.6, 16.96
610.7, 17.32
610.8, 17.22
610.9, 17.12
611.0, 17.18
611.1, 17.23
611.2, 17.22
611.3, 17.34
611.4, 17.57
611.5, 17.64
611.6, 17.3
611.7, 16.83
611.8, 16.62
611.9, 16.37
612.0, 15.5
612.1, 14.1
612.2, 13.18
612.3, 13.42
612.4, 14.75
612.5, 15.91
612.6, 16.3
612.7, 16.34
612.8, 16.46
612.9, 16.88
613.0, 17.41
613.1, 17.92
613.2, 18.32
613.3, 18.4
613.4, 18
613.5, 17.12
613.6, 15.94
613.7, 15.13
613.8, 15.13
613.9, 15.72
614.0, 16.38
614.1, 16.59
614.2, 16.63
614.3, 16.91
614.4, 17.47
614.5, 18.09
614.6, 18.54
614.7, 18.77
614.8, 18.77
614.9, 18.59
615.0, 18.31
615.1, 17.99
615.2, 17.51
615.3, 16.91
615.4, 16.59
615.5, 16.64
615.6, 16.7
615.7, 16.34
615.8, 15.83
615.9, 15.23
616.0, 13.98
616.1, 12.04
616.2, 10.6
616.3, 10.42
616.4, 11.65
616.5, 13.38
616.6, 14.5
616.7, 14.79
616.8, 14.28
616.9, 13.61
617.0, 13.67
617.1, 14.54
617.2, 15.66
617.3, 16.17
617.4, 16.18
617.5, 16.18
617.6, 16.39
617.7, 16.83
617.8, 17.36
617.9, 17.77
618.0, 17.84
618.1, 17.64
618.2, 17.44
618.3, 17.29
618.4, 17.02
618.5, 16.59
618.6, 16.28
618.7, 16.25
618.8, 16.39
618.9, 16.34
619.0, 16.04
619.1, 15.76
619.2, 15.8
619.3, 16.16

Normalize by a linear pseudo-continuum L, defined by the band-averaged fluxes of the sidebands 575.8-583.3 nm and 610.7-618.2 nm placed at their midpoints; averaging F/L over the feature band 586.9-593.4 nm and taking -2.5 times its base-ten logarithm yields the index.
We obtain 0.20 mag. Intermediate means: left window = 16.8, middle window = 13.8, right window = 16.2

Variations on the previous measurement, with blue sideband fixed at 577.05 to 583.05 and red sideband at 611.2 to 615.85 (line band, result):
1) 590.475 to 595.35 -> 0.02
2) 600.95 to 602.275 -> 0.02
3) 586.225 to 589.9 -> 0.31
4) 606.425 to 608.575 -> -0.05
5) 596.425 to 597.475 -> -0.02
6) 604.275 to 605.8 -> -0.04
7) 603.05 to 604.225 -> -0.08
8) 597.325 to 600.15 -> -0.02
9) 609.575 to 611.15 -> 0.01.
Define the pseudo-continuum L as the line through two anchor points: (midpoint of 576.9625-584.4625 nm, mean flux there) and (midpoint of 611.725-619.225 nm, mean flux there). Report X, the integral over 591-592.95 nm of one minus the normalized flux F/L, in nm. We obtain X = 0.09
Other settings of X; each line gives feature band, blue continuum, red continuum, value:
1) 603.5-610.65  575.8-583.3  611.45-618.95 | -0.471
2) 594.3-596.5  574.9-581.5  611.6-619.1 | -0.109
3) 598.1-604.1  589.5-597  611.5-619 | -0.488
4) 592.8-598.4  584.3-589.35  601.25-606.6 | -0.351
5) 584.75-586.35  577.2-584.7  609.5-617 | 0.072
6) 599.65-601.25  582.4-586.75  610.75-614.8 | -0.024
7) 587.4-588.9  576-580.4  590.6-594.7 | 0.223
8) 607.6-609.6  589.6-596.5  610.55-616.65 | -0.139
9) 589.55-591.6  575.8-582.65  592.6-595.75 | 0.438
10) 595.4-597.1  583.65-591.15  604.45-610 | -0.134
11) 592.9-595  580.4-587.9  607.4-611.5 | -0.045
